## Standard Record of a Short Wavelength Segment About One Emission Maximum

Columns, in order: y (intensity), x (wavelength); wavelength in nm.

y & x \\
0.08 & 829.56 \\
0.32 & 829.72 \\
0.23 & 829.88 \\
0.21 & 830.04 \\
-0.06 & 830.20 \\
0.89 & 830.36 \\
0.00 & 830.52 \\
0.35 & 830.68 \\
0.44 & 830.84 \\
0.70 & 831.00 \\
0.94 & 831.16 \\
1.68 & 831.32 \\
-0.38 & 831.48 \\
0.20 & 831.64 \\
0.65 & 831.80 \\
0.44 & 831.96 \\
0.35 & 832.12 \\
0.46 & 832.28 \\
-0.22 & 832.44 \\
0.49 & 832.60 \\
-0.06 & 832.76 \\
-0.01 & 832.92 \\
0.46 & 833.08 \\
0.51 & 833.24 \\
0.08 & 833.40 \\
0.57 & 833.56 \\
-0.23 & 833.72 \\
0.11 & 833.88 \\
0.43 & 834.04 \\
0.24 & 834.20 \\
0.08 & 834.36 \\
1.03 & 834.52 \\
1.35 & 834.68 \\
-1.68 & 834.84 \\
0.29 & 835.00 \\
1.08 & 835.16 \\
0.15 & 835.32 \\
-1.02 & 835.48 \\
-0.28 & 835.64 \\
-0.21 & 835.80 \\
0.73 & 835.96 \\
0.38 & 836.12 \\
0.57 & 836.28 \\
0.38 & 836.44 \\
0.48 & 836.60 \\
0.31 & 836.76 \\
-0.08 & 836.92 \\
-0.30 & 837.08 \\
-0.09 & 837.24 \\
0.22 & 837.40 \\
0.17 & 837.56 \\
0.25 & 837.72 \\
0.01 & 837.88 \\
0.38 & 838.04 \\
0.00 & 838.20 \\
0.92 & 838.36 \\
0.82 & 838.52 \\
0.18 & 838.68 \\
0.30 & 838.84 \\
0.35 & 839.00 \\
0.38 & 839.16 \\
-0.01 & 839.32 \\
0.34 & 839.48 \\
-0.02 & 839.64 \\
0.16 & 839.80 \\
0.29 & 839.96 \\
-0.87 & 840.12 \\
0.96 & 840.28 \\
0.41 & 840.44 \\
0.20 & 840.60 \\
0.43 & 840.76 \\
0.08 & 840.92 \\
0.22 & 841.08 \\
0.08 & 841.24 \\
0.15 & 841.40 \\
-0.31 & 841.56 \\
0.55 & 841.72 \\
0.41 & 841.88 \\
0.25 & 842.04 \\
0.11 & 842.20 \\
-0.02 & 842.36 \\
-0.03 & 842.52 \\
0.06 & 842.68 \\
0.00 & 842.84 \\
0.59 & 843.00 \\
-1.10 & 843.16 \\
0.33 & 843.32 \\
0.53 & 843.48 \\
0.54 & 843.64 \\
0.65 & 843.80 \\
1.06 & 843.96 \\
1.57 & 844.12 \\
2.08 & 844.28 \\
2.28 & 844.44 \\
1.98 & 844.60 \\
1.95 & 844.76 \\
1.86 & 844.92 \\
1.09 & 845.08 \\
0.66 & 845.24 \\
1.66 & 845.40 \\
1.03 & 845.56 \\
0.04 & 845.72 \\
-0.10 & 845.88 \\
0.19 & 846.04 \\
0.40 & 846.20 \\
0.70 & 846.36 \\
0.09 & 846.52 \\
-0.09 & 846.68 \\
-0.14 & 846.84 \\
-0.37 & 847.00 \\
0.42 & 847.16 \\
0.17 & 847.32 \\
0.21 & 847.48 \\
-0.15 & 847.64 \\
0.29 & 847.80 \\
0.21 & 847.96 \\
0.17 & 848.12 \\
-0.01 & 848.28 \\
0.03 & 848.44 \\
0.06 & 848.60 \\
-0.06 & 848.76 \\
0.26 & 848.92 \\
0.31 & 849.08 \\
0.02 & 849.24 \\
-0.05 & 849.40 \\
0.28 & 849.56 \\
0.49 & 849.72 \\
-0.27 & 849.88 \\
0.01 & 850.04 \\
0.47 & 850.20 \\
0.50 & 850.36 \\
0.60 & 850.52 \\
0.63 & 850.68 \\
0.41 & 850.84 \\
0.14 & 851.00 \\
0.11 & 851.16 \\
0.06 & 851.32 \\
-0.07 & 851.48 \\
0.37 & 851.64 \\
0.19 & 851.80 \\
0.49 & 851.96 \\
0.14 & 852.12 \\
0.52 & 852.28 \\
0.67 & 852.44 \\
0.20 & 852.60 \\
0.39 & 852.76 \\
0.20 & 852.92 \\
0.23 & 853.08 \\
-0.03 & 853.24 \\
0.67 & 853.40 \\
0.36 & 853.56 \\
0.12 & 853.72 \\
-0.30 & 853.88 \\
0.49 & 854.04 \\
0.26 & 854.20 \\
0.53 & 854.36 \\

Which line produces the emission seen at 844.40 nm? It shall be [O II]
